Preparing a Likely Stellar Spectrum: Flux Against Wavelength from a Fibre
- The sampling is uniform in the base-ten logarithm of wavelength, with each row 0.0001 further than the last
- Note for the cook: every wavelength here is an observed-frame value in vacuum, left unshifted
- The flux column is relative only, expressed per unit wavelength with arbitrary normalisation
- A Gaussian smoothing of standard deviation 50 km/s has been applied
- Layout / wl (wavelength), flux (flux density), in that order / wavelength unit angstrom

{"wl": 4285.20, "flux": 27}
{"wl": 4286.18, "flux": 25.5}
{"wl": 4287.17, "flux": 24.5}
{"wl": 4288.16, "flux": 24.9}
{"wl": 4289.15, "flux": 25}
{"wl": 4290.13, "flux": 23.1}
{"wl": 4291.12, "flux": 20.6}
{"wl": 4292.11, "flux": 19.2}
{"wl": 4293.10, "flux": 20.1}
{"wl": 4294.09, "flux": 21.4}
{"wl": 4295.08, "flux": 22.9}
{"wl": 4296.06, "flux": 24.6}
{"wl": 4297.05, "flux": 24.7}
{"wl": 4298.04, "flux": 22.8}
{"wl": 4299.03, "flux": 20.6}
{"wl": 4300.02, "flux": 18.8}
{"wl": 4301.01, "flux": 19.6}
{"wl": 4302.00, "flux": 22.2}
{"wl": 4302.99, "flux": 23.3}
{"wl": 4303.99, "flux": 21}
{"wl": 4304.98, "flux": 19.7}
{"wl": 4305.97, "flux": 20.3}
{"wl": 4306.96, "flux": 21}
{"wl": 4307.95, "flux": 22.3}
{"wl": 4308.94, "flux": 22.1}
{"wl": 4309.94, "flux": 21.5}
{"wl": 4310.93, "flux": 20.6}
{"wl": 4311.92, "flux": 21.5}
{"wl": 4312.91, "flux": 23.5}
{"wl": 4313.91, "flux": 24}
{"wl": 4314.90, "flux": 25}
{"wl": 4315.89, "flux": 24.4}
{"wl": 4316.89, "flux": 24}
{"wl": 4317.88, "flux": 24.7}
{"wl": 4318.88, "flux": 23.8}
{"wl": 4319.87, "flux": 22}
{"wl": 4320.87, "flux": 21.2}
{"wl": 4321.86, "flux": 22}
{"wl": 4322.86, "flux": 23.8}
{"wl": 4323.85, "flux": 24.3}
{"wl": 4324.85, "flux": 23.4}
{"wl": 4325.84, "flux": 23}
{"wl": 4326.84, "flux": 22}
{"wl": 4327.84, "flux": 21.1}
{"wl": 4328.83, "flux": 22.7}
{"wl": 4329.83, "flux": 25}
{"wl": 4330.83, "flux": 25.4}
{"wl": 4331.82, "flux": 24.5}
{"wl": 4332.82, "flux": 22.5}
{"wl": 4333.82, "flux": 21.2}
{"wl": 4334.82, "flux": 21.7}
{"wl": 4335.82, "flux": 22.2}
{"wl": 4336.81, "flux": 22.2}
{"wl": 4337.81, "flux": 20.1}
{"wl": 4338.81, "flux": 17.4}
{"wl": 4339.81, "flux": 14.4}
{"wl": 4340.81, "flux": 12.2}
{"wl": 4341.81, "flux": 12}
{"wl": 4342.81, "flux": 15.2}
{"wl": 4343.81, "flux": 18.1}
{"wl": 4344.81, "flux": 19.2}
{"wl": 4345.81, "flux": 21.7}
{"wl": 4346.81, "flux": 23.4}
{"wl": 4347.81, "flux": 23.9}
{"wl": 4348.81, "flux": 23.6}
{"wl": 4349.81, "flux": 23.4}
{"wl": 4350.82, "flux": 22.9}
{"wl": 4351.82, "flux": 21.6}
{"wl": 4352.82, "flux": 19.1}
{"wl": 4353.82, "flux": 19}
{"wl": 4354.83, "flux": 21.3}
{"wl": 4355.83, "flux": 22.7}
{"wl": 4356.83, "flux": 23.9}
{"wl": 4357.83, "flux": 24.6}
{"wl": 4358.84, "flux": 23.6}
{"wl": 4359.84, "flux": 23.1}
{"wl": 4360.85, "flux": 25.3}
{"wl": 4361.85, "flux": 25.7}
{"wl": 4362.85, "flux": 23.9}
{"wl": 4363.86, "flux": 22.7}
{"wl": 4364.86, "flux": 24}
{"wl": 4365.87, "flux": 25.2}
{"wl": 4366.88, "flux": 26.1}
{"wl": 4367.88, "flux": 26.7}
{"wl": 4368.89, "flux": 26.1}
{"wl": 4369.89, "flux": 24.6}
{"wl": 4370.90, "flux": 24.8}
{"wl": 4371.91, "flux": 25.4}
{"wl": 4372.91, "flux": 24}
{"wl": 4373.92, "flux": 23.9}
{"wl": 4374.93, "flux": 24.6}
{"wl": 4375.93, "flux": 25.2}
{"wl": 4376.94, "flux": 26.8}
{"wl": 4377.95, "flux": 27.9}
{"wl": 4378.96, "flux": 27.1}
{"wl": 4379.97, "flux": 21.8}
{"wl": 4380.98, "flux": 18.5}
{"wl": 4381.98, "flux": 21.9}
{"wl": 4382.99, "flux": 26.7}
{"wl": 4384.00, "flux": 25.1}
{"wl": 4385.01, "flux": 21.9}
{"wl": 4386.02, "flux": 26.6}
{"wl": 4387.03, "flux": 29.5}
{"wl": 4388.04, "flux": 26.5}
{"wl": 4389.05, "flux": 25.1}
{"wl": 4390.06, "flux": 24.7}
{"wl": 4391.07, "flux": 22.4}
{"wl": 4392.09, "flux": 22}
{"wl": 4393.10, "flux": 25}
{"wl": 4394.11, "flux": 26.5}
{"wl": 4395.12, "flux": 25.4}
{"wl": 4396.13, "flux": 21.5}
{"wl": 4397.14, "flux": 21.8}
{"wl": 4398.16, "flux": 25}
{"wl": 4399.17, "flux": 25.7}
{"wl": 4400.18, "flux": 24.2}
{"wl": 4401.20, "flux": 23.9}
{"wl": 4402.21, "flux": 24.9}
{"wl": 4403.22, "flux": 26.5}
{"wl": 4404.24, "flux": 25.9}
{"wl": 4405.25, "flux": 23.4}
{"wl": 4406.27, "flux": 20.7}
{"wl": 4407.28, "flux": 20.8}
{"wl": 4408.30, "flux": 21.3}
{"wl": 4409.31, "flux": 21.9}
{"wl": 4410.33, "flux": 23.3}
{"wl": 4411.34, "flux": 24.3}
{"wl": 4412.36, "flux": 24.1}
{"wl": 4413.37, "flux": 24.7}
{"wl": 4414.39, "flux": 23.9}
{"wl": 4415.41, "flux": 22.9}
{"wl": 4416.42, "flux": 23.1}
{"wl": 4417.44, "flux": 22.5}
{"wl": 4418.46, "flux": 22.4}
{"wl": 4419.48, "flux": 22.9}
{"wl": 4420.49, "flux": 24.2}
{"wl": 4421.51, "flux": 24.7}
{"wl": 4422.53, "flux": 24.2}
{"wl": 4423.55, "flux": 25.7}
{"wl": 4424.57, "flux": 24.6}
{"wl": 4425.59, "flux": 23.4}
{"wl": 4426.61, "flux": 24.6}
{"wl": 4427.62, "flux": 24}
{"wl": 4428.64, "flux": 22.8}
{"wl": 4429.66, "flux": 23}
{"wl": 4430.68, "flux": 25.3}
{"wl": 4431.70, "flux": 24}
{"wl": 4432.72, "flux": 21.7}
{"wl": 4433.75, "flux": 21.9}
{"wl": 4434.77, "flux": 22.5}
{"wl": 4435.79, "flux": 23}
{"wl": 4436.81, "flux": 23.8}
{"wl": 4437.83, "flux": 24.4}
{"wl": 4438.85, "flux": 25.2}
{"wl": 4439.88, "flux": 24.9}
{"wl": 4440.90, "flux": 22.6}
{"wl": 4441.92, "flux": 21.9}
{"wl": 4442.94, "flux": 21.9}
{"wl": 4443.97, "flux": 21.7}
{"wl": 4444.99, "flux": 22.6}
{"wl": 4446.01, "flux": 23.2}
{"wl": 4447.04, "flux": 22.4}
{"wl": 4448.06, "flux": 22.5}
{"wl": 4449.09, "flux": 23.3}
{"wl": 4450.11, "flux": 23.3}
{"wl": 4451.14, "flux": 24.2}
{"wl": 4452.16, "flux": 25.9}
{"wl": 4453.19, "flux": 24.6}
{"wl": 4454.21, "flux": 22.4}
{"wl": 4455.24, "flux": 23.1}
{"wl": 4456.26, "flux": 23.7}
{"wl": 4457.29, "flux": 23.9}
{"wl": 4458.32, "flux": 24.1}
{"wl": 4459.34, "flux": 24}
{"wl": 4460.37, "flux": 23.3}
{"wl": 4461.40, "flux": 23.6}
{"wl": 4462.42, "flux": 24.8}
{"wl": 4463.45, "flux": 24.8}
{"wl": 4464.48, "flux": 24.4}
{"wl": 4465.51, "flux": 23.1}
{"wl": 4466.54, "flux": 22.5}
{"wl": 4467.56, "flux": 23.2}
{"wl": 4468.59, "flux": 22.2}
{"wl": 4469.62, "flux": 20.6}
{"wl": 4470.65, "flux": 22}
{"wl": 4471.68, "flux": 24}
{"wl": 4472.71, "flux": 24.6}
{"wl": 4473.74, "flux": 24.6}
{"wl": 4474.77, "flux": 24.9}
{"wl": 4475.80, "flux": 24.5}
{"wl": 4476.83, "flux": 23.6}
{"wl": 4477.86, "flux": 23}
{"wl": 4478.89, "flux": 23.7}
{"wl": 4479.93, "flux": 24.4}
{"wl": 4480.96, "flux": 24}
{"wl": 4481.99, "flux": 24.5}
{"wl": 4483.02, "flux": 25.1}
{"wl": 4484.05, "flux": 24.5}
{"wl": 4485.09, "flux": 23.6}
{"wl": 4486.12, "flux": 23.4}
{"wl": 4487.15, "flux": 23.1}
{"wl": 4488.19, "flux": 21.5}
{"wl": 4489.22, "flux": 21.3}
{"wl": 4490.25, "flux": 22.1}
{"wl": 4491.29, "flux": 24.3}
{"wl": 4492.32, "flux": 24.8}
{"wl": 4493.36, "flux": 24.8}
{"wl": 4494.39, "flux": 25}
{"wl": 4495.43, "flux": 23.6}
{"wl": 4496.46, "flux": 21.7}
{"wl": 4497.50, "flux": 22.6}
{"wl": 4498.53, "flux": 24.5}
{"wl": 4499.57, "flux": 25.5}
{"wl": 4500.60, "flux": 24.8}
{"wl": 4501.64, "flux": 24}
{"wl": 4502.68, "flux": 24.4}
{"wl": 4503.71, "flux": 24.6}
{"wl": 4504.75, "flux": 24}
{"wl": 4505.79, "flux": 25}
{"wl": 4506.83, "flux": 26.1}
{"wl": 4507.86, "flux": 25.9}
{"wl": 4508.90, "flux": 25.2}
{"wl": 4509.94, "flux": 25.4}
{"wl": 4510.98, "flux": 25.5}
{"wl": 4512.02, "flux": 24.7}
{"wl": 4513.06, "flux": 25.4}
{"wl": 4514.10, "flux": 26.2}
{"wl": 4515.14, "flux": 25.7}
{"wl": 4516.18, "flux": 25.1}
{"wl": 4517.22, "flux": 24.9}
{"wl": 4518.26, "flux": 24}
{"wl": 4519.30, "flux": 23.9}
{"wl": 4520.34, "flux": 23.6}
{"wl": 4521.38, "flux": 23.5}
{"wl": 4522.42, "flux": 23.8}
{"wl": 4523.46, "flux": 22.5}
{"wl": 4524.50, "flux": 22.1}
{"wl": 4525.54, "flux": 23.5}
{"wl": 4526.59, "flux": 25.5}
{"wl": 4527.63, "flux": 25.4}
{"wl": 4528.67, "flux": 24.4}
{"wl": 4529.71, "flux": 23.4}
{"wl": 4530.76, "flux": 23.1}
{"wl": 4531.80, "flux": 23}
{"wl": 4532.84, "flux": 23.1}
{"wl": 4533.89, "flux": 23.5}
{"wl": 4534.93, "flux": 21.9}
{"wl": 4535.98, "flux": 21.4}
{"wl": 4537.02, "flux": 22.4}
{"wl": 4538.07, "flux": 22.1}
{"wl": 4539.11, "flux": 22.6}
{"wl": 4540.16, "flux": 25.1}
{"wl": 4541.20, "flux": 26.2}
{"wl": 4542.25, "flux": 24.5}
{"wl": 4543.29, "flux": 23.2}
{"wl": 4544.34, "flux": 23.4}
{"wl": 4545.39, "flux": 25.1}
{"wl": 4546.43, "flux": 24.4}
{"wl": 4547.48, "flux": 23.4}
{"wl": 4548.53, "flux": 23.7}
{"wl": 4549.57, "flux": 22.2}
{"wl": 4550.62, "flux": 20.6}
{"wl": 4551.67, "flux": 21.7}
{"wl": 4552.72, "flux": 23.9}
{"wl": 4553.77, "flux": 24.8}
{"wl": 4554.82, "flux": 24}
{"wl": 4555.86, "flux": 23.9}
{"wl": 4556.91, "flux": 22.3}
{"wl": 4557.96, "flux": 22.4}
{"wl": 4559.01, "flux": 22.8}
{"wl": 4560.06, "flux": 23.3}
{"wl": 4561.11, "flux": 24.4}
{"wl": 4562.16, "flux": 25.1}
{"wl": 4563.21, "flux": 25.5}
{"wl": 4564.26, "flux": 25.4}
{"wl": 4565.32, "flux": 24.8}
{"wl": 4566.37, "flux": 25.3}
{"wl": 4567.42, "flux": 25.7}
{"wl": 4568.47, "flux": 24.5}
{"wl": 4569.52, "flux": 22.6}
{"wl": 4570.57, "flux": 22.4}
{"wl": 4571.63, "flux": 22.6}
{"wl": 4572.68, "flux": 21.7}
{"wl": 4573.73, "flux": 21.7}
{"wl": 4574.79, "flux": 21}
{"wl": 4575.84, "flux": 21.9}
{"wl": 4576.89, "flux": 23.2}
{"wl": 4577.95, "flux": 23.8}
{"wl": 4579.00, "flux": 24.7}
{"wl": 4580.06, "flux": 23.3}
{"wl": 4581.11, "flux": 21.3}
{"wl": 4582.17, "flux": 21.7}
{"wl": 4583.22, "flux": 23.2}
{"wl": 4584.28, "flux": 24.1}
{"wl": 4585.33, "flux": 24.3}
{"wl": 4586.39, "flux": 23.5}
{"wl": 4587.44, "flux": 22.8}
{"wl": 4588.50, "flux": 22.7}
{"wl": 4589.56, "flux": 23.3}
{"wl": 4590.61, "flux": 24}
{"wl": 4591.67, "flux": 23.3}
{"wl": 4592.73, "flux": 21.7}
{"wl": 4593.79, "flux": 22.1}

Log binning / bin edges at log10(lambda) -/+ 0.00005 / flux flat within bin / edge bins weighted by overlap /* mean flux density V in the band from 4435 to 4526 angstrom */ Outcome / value 23.8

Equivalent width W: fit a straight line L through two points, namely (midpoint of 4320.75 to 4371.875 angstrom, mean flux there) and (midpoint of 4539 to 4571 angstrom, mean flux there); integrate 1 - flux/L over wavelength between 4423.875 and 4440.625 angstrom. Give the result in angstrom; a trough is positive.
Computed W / -0.6 angstrom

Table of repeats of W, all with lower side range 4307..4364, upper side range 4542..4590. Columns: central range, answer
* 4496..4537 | -1.9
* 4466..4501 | -1.1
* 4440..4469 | -0.8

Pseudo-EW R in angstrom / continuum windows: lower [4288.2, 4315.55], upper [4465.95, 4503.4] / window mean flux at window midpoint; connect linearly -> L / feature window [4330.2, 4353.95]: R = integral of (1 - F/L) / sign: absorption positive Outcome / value 2.1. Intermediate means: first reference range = 22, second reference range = 23.6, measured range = 20.3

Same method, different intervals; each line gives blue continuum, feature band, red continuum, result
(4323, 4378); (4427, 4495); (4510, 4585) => -1.1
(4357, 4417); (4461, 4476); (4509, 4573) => 0.3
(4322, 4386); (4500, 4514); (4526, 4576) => -1.0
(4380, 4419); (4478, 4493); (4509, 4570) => 0.2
